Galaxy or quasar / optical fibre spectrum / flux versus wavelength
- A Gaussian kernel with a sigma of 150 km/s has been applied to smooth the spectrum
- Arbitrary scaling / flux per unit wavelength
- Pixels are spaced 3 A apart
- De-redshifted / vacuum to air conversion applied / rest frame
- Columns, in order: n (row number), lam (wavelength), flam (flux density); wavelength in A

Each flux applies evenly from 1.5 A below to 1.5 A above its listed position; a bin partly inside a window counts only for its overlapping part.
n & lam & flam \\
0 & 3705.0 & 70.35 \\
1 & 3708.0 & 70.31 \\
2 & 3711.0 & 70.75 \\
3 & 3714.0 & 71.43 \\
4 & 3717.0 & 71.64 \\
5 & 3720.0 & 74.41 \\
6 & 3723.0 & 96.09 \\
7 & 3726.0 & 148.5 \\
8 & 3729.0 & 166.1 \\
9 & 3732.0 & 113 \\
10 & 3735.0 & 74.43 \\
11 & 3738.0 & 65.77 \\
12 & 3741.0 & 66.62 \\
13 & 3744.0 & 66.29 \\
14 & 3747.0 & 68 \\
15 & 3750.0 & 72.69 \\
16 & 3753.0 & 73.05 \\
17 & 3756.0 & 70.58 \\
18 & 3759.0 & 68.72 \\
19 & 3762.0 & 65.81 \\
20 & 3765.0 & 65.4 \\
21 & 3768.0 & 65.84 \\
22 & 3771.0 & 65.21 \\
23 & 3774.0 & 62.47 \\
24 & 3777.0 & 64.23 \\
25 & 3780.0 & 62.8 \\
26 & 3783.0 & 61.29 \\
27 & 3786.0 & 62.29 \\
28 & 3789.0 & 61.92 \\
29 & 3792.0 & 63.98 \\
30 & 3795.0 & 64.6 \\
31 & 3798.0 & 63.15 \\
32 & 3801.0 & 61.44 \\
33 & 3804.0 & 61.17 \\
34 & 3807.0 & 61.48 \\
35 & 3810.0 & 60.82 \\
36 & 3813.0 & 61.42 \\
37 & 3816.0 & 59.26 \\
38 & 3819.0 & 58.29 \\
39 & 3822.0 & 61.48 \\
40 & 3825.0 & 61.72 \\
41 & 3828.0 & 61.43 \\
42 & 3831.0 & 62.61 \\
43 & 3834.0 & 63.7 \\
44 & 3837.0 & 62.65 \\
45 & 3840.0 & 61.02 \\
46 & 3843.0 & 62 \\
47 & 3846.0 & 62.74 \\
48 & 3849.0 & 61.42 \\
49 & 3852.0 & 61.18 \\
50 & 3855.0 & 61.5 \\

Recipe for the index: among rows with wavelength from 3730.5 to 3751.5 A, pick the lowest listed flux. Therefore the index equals 65.77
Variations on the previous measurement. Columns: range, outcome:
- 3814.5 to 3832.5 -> 58.29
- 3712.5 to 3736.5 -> 71.43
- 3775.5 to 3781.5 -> 62.8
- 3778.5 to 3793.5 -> 61.29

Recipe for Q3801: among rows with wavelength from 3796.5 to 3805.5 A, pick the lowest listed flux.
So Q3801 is 61.17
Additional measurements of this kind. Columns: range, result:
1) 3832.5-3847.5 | 61.02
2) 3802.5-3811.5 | 60.82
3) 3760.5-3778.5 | 62.47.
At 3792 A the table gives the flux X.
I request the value 63.98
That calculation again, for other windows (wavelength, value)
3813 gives 61.42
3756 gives 70.58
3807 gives 61.48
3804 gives 61.17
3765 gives 65.4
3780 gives 62.8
